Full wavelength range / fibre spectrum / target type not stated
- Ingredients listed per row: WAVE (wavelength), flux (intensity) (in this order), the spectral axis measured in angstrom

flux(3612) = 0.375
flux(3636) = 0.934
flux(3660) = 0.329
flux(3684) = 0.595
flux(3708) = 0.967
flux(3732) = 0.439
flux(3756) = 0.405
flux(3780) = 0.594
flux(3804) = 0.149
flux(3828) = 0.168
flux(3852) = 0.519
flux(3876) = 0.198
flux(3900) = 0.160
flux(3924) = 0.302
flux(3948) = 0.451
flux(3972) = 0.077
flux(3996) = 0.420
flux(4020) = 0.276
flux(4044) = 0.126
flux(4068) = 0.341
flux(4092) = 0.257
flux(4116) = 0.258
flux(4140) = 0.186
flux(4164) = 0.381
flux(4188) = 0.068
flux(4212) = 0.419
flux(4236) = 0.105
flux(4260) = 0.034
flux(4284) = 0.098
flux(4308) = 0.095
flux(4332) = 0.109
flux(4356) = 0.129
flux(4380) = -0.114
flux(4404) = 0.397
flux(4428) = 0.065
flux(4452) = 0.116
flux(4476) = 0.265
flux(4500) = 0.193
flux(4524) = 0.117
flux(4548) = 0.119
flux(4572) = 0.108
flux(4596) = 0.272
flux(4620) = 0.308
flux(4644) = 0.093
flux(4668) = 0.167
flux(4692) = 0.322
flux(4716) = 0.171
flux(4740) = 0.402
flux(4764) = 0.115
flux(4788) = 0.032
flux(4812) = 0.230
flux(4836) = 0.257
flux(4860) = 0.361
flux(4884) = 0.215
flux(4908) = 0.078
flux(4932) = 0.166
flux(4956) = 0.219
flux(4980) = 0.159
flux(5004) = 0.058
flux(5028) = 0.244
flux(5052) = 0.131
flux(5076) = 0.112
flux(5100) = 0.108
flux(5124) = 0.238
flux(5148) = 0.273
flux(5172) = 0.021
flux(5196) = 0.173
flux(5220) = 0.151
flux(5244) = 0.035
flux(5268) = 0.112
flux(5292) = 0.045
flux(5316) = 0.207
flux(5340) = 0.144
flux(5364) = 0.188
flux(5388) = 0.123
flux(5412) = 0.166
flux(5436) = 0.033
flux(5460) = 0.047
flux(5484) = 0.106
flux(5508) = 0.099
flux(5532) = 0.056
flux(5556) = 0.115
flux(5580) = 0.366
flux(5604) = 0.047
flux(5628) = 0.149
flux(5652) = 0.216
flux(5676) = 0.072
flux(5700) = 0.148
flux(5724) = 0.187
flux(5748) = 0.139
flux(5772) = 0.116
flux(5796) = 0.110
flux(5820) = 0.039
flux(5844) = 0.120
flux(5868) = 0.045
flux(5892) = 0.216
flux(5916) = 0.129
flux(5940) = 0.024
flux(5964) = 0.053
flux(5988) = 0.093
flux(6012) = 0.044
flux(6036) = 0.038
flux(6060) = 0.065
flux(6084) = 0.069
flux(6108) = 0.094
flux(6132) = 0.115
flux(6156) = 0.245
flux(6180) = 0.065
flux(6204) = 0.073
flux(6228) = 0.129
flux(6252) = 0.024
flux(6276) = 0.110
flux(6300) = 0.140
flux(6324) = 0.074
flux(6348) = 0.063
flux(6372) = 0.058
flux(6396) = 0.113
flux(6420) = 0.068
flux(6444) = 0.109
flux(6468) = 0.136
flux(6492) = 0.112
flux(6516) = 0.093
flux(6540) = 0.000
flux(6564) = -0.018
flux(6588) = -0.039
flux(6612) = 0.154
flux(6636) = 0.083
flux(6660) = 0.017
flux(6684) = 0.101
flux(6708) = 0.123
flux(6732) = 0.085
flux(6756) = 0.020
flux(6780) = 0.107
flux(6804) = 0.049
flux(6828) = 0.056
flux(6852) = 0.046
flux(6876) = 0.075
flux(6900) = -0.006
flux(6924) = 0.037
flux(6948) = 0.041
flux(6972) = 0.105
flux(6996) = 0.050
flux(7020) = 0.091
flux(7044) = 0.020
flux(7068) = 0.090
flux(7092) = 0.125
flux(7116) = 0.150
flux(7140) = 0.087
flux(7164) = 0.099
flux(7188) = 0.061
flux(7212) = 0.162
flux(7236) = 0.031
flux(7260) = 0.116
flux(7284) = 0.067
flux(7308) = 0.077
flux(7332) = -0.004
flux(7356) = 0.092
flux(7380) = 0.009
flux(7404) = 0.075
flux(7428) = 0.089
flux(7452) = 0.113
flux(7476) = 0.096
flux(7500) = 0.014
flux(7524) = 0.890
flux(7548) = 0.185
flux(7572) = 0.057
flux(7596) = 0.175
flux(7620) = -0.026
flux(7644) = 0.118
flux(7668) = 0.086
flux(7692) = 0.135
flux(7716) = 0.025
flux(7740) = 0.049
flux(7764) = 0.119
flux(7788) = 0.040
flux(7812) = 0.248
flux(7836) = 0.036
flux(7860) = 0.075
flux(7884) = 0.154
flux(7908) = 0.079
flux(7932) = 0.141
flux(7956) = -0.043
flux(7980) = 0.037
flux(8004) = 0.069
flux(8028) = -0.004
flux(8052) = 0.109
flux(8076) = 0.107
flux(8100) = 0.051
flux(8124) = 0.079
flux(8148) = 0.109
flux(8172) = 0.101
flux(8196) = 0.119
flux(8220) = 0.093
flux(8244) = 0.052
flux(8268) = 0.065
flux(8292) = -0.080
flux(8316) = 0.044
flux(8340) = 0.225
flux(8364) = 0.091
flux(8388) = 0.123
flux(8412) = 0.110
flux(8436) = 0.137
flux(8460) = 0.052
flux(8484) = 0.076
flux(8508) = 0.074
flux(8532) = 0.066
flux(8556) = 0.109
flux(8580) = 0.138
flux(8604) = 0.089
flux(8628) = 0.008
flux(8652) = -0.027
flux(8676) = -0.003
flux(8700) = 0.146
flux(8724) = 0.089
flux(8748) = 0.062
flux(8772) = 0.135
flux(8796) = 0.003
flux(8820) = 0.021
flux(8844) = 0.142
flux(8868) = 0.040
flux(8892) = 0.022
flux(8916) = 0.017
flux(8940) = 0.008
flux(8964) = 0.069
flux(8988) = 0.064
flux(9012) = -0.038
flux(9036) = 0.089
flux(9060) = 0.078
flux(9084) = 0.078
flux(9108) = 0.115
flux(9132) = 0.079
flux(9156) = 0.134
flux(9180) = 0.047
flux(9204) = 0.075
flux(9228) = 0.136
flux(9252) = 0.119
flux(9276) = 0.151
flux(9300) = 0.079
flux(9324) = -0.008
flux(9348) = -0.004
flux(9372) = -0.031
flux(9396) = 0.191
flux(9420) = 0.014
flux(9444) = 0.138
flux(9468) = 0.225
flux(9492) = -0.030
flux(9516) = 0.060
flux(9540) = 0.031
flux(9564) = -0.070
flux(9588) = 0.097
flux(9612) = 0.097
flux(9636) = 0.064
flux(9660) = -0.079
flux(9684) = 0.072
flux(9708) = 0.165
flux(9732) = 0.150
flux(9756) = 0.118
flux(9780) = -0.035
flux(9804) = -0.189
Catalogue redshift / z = 1.02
